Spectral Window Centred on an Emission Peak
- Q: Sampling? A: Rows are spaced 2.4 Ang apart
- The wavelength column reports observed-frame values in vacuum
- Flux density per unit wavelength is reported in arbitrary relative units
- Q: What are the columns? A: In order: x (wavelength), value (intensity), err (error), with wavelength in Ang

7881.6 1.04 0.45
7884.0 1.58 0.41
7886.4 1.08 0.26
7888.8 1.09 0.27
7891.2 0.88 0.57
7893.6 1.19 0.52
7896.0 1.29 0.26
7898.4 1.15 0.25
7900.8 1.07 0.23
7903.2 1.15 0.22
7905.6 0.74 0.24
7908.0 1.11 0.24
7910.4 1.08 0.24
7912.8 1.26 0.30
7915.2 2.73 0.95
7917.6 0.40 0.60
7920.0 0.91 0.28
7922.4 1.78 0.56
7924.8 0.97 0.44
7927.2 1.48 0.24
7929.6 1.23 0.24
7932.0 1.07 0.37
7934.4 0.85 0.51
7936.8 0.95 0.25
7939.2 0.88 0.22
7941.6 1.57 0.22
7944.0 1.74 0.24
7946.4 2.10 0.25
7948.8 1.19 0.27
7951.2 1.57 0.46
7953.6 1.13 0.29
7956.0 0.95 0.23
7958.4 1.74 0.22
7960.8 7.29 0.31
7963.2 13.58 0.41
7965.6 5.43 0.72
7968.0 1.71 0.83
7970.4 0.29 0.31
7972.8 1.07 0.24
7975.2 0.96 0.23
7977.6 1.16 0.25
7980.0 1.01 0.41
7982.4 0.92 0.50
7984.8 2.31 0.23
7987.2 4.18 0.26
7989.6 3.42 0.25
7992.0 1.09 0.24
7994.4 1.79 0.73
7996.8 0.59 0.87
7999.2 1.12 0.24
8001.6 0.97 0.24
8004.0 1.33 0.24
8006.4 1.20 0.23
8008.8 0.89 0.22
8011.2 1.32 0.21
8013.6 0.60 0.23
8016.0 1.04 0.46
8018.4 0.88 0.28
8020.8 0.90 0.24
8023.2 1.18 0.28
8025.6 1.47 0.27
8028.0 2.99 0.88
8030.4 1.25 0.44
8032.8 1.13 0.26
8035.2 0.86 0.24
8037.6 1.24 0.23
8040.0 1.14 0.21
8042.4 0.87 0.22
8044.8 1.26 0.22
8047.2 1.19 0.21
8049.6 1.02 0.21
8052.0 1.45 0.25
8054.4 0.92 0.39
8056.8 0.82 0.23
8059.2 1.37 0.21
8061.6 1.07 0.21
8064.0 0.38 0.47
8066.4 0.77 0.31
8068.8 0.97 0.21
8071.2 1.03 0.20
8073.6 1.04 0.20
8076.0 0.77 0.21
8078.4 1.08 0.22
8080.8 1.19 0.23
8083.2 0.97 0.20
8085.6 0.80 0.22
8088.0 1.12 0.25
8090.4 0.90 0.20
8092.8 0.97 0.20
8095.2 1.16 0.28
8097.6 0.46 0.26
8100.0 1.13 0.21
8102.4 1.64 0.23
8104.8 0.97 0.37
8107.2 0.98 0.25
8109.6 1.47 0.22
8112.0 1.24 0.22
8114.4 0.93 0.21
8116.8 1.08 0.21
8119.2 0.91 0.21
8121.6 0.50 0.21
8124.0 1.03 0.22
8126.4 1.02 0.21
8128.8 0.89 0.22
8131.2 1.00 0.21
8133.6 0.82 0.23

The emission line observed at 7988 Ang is [N II] 6583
